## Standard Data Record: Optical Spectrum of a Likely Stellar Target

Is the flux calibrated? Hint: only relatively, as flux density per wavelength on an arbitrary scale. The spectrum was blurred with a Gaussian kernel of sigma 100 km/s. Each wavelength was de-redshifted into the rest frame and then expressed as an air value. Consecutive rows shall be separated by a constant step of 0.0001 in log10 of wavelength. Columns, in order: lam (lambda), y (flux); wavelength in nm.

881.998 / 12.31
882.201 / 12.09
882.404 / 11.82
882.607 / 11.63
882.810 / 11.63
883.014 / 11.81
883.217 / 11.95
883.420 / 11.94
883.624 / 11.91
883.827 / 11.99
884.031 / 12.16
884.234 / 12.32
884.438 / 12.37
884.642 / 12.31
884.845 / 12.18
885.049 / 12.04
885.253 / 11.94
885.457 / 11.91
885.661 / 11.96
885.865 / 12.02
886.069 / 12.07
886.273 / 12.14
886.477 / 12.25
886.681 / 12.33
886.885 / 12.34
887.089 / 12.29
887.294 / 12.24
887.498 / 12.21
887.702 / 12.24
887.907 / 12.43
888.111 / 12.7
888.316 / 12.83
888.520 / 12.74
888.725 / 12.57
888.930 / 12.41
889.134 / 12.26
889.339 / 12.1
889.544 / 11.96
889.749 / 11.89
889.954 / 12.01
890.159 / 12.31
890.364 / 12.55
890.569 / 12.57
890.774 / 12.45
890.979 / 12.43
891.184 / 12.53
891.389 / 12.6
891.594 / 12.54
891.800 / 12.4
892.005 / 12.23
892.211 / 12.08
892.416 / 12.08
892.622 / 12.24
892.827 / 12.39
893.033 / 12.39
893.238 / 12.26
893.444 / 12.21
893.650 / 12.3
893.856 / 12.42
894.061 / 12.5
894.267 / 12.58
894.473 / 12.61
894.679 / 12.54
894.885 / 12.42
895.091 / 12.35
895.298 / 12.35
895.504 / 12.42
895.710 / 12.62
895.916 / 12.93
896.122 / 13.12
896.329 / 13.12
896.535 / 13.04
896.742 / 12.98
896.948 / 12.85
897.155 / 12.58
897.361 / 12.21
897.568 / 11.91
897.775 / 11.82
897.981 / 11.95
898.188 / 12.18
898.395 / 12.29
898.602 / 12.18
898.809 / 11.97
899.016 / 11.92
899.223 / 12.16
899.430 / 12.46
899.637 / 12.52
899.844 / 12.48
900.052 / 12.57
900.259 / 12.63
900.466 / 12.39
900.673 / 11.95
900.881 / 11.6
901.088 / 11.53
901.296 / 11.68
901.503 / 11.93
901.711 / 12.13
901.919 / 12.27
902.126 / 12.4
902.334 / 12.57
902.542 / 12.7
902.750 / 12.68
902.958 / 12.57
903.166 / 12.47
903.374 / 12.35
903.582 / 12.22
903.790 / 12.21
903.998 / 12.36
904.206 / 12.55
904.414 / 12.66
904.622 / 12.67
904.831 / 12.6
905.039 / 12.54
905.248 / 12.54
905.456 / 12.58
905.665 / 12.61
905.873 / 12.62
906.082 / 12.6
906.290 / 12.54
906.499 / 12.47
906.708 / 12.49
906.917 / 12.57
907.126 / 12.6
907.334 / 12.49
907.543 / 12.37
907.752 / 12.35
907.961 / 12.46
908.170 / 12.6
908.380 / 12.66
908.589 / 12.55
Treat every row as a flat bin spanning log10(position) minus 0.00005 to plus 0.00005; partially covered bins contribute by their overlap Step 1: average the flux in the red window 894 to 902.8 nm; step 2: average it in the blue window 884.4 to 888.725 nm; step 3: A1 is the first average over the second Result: 1.0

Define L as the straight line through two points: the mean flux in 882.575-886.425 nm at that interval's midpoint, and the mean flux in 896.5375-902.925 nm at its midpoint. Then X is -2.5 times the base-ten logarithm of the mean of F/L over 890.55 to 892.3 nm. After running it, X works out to -0.03 mag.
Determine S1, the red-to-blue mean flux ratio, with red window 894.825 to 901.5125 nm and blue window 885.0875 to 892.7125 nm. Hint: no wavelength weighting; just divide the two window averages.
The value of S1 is 1.0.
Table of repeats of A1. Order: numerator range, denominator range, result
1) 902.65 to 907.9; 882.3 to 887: 1.04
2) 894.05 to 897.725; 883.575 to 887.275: 1.04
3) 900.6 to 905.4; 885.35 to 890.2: 1.00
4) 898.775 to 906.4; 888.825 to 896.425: 1.00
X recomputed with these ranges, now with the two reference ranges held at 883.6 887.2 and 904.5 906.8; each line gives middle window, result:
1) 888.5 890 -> 0.00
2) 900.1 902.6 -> 0.03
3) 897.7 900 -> 0.02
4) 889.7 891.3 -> -0.01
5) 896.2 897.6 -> -0.03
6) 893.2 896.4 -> -0.02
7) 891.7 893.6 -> 0.00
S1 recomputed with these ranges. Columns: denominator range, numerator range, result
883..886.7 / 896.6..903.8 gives 1.02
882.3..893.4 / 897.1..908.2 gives 1.01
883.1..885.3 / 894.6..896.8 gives 1.05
